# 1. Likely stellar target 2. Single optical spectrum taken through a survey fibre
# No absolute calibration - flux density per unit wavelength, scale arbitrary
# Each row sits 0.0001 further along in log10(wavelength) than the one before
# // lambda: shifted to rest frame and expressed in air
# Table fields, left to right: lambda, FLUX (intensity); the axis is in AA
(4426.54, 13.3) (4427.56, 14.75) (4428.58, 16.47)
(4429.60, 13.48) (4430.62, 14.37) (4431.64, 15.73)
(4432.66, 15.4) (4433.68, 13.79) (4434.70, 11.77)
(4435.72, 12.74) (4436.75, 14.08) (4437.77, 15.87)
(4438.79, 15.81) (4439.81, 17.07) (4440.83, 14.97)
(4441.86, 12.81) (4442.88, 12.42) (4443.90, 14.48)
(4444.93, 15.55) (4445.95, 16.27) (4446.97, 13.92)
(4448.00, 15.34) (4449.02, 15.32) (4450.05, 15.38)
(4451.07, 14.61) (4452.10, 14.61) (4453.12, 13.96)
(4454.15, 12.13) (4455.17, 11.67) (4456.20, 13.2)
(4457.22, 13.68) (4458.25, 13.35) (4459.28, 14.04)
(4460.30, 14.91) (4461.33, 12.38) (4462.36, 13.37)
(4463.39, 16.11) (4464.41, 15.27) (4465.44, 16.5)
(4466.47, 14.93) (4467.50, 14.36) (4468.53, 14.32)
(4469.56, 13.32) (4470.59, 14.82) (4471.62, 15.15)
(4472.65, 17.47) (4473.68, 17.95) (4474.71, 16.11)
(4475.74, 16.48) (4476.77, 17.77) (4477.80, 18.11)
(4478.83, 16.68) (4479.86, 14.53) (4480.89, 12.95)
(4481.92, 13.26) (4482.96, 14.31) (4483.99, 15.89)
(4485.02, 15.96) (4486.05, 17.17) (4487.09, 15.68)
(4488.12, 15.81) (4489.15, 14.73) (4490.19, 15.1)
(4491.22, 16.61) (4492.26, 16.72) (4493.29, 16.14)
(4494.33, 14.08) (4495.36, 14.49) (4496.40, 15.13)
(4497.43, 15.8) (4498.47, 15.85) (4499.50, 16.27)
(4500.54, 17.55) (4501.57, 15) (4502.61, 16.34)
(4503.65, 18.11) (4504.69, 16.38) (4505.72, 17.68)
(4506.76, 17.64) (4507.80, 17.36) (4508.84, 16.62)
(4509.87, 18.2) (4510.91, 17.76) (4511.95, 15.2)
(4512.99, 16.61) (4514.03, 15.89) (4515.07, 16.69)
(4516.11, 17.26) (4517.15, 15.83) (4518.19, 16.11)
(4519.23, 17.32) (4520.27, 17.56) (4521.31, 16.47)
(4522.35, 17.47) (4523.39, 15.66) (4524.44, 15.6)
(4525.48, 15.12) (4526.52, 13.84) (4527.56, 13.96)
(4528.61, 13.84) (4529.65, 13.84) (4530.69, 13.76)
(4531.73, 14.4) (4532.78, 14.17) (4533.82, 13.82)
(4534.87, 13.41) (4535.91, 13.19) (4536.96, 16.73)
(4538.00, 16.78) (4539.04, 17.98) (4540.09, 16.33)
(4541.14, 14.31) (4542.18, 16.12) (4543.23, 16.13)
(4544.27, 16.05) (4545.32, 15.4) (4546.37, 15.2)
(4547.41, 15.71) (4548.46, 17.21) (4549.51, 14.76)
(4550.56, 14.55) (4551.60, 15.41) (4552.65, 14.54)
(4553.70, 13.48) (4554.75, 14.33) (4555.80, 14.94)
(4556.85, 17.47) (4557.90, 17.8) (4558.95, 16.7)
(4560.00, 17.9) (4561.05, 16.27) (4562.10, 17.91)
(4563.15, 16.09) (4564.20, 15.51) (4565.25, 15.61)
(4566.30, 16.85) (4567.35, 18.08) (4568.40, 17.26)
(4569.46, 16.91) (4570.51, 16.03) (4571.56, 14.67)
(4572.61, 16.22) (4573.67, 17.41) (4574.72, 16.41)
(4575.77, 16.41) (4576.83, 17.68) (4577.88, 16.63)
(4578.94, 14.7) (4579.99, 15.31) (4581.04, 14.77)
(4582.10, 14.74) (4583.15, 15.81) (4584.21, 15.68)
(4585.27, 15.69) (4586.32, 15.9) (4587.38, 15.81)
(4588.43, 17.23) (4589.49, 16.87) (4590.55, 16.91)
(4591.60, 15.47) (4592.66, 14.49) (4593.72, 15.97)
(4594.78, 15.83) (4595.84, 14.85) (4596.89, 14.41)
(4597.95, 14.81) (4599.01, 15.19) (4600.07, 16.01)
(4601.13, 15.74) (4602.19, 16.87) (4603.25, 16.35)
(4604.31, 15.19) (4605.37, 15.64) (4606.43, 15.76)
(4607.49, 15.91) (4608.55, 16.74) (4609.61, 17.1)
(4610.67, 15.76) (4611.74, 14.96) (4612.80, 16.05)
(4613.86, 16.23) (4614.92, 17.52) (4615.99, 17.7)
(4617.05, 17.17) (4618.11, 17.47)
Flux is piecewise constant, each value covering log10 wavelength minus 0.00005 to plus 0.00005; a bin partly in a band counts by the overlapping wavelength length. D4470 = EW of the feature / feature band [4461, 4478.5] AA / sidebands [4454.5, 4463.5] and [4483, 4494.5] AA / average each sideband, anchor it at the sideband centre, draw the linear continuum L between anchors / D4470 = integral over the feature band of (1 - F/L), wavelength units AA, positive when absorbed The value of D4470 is -1.5 AA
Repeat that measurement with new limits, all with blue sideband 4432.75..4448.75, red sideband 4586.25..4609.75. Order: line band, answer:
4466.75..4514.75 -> -3.4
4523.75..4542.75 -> 0.5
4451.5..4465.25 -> 0.8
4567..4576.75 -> -0.6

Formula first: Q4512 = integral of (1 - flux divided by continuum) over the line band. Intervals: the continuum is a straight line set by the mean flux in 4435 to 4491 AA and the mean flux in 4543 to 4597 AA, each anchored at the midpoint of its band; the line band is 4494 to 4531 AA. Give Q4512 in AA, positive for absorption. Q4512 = -1.7 AA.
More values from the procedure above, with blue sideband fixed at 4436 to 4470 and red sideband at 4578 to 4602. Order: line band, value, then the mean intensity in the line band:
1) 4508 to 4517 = -1.1 AA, 16.8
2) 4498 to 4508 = -1.3 AA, 16.8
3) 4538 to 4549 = -0.6 AA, 16.1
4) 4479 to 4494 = -0.7 AA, 15.4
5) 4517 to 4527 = -0.7 AA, 16.1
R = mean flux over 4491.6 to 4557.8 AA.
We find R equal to 15.8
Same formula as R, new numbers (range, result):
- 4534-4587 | 15.9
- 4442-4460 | 14.1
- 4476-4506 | 15.9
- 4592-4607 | 15.5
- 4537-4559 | 15.8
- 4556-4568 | 16.9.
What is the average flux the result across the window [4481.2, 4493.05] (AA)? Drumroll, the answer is 15.5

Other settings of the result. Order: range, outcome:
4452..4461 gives 13.4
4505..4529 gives 16.3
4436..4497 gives 15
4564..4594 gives 16.1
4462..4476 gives 15.4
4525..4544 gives 14.9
